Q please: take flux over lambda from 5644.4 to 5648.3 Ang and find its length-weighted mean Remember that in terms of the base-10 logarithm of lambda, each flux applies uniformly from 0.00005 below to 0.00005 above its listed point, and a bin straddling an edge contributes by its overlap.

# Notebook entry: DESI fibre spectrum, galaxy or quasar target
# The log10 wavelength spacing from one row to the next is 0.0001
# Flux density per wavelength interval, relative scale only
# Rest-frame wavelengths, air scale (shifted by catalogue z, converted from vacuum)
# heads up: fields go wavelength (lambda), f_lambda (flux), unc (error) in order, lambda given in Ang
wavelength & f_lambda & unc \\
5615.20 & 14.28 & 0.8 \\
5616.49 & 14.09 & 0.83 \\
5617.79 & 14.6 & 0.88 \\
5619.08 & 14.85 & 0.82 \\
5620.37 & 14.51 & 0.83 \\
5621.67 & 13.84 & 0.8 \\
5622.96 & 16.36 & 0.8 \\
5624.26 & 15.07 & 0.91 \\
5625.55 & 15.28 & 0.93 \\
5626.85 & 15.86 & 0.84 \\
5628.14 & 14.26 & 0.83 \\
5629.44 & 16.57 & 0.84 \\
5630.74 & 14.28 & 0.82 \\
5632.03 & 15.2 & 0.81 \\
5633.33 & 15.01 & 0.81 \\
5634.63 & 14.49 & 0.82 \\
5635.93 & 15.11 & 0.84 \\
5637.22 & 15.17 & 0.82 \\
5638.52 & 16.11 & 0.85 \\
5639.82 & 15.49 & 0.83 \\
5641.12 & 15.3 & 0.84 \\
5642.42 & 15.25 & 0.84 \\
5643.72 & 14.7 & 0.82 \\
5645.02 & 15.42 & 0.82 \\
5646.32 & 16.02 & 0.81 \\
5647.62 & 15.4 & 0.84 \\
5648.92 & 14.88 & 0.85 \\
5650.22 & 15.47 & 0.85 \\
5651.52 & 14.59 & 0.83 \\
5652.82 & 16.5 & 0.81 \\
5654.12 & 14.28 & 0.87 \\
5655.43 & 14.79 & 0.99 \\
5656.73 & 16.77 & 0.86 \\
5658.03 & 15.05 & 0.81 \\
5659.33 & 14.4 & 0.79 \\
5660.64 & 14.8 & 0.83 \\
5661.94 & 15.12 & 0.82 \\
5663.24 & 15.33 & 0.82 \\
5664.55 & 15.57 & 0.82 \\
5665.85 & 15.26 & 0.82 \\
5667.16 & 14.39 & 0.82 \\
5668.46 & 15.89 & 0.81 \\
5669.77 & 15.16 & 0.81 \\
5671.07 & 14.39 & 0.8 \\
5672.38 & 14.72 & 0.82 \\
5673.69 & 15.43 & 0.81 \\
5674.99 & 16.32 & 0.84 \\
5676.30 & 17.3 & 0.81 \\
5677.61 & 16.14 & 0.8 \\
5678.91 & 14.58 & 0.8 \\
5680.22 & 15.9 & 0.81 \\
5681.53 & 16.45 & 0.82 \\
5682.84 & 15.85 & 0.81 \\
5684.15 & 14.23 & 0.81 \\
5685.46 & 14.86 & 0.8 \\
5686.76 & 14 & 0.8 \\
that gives 15.6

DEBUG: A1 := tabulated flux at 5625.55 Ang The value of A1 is 15.28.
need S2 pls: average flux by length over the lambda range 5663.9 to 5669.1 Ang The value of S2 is 15.3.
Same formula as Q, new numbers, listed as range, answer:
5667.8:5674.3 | 15.1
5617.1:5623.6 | 14.8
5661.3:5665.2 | 15.3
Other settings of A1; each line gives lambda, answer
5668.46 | 15.89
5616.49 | 14.09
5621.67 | 13.84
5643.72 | 14.7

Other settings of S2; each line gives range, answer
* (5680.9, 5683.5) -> 16.1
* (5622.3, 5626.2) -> 15.6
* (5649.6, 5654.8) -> 15.2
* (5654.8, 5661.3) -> 15.2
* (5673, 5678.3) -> 16.3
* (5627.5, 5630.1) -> 15.4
